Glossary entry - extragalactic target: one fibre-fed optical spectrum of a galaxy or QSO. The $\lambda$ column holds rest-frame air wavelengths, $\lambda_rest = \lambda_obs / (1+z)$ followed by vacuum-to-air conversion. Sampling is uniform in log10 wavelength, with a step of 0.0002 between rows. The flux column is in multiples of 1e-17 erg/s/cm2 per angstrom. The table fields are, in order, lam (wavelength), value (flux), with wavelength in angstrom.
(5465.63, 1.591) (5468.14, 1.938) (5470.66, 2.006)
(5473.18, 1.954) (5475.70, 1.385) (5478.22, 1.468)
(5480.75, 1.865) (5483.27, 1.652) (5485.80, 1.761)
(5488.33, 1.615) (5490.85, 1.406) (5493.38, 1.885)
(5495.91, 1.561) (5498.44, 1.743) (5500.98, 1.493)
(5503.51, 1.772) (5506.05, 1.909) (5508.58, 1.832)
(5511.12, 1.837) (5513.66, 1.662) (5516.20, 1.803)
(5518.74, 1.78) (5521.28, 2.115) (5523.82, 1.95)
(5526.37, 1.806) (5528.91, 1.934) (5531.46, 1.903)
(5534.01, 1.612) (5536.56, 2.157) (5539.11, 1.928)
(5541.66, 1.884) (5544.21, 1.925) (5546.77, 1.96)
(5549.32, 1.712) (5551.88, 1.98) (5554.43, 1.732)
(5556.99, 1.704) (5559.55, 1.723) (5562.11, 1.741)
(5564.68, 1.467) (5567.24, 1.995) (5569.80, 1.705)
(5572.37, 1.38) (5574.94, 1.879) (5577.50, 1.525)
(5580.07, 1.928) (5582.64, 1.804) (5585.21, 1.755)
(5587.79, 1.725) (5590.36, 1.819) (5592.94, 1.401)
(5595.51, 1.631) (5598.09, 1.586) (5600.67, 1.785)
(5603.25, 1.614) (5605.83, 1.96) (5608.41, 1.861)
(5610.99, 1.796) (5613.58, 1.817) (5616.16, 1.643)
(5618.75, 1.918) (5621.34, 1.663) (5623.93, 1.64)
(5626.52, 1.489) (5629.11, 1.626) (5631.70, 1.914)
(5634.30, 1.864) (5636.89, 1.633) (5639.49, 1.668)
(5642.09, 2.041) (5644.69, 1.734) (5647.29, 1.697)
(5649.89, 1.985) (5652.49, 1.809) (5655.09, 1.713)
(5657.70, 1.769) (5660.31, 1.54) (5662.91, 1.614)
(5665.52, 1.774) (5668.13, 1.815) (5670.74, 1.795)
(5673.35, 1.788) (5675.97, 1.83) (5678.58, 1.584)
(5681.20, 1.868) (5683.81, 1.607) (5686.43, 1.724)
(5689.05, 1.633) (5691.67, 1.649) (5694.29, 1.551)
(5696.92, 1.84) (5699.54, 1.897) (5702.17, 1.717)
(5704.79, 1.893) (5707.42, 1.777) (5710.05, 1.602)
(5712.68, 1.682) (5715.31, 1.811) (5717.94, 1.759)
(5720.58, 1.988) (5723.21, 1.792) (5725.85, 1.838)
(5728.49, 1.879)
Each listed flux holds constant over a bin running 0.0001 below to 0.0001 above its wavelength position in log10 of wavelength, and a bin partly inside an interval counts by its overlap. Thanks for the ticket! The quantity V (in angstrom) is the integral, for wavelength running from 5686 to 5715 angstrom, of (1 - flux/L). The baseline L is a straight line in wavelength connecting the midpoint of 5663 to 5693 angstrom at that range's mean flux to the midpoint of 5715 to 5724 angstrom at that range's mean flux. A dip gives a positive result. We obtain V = 1.0 angstrom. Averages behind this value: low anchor 1.73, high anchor 1.84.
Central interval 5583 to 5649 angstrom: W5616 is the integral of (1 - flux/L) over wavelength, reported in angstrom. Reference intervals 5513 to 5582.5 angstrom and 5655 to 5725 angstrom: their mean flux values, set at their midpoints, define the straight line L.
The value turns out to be 1.65 angstrom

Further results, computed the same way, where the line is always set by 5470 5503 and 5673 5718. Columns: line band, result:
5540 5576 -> -1.7 angstrom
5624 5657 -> -0.8 angstrom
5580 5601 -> 0.0 angstrom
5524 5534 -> -1.0 angstrom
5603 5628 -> -0.5 angstrom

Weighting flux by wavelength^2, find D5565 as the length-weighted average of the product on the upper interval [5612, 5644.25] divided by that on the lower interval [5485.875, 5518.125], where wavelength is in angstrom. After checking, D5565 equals 1.06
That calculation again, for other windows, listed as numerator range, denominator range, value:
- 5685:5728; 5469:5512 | 1.11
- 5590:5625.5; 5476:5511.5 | 1.06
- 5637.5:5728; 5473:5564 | 1.05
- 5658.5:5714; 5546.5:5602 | 1.04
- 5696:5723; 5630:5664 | 1.04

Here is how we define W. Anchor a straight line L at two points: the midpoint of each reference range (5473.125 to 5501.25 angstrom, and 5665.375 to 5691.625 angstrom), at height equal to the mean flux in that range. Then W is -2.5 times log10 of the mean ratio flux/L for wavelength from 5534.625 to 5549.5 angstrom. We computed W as -0.16 mag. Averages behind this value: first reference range 1.64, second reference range 1.74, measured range 1.93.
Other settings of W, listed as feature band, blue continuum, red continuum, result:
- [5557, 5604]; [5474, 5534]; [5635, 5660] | 0.04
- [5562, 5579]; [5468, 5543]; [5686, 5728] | 0.07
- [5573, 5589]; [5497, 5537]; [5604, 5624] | 0.03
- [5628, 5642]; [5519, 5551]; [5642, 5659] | 0.03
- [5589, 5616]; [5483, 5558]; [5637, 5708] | 0.03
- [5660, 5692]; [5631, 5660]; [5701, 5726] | 0.04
